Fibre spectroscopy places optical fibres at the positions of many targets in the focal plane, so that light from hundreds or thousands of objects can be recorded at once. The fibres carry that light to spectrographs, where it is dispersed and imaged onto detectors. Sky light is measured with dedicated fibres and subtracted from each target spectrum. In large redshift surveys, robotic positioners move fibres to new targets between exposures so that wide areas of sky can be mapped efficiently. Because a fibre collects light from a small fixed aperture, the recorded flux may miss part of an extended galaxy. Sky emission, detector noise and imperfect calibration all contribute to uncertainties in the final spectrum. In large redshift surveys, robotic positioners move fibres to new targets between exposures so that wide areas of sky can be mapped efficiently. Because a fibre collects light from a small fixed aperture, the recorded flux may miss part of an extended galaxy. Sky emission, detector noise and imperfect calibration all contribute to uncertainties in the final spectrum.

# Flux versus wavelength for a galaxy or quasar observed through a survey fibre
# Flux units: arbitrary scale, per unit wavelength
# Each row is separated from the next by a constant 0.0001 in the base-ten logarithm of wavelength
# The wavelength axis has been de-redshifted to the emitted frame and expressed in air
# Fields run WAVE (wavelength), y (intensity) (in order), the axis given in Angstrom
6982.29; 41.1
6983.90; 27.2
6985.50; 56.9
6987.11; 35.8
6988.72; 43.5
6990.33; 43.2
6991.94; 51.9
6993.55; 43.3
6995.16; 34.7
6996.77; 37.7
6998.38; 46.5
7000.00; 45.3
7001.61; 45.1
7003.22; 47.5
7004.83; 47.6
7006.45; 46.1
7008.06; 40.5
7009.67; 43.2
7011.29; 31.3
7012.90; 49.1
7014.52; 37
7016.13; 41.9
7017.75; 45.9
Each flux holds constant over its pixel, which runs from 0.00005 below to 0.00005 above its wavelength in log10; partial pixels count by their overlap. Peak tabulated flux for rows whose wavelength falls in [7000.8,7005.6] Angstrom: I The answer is 47.6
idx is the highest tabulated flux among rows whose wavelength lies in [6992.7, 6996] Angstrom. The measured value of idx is 43.3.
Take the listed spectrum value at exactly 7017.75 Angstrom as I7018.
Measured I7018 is 45.9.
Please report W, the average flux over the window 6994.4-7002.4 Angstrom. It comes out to 41.9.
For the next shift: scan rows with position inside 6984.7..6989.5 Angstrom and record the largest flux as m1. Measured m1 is 56.9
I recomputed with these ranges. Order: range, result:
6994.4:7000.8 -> 46.5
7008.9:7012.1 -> 43.2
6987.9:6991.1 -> 43.5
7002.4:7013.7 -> 49.1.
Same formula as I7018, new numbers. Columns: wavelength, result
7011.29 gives 31.3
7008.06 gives 40.5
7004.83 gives 47.6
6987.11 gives 35.8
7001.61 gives 45.1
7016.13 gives 41.9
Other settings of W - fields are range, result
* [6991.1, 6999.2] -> 42.8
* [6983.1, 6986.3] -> 42.2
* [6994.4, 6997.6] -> 36.3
